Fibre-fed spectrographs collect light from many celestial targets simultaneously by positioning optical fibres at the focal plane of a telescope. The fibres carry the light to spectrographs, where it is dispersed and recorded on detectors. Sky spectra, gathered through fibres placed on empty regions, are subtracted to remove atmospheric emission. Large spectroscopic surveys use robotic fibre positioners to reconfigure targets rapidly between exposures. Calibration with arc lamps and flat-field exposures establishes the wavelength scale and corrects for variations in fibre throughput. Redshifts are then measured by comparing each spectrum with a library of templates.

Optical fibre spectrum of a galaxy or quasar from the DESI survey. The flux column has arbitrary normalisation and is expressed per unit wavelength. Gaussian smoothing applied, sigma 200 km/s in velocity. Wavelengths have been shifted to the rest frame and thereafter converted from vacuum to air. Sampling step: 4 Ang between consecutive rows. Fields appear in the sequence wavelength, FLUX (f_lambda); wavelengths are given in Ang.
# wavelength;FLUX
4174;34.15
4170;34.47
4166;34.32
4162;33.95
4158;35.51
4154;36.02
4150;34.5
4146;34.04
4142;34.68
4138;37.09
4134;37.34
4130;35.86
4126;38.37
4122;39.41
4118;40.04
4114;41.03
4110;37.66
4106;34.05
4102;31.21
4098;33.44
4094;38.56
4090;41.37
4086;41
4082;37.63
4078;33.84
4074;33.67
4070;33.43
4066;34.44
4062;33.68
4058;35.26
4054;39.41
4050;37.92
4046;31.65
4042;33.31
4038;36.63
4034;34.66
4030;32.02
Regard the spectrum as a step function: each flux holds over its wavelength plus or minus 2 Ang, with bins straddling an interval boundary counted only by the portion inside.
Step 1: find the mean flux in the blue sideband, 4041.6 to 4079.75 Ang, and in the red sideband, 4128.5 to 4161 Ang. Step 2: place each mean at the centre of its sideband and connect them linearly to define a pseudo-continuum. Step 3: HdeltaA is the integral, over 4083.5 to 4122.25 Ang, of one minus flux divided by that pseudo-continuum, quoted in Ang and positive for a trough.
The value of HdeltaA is -2.81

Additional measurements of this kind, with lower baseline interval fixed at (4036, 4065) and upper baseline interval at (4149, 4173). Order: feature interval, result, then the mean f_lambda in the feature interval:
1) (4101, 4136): -2.4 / 37.4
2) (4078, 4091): -1.4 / 38.9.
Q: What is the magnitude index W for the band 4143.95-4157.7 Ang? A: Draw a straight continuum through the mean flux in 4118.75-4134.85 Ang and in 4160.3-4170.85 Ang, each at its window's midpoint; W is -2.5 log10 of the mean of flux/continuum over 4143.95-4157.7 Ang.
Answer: 0.02 mag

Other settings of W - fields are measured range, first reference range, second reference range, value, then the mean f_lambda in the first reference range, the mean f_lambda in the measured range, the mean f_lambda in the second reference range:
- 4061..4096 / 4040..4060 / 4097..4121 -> -0.01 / 35.5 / 36.5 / 36.5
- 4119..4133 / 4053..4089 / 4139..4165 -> -0.08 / 35.9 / 38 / 34.9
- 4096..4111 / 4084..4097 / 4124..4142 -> 0.15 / 39.8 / 33.9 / 36.9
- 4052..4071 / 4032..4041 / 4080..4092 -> 0.07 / 35.4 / 35.3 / 40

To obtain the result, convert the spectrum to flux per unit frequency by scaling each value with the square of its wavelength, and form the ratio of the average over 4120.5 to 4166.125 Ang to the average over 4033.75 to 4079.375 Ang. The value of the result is 1.1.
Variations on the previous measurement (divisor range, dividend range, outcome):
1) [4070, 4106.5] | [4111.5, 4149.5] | 1.06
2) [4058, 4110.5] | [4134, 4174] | 1.02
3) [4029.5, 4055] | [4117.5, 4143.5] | 1.11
